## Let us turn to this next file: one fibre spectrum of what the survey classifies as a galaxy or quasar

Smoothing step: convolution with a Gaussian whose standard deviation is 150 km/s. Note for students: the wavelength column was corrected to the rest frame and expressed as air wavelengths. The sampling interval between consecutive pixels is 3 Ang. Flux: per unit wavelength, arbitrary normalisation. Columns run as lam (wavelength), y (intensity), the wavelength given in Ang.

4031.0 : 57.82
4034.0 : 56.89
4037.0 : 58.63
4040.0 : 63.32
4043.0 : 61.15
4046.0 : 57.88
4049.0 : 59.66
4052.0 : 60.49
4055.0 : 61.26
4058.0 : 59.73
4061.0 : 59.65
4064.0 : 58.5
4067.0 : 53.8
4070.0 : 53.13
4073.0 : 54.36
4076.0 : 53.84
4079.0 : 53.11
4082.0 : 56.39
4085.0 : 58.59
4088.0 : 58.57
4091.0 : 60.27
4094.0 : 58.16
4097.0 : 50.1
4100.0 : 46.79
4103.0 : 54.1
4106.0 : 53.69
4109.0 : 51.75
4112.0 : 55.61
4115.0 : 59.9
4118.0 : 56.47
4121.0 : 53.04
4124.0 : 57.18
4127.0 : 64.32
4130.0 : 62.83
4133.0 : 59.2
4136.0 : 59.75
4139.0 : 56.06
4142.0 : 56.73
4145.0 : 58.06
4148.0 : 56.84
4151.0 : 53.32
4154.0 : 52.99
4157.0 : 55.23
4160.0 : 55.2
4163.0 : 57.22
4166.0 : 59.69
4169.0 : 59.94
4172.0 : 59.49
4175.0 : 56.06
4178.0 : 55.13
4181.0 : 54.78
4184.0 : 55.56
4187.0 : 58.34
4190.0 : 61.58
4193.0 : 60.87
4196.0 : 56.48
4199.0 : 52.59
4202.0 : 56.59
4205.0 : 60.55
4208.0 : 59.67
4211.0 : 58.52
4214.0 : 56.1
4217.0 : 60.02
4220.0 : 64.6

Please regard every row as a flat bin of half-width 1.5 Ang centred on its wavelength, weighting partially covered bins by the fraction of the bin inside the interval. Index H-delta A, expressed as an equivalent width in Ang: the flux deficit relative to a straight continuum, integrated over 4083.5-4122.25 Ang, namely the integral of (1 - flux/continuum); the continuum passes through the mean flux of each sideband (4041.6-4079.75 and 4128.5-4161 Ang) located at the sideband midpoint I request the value 1.4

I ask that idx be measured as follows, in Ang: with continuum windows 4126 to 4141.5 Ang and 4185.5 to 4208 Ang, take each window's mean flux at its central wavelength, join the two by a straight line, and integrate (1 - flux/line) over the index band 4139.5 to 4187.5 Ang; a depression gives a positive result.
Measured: 2.2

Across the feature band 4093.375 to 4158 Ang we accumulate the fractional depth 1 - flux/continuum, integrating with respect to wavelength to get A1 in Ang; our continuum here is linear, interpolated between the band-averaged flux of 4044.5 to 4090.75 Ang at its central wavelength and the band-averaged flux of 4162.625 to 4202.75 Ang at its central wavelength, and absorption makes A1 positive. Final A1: 1.6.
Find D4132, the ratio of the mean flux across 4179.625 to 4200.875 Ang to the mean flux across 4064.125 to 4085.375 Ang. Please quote 1.04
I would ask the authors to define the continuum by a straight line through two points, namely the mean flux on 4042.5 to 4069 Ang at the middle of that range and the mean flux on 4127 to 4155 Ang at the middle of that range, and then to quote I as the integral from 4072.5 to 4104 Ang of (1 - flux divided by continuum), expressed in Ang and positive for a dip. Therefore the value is 1.90 Ang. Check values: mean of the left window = 58.9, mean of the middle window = 55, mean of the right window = 57.8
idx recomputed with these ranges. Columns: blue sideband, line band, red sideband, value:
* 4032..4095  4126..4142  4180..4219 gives -0.6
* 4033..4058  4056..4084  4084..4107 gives 0.8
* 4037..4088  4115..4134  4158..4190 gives -0.4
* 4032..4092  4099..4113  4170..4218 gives 1.3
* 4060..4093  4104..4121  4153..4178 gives 0.4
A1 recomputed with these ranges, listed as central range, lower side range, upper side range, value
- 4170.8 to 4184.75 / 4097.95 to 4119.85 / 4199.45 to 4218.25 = 0.2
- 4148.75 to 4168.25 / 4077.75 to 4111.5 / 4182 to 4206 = 0.3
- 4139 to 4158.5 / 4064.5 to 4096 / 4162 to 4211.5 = 0.5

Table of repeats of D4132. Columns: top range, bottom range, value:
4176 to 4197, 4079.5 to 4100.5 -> 1.03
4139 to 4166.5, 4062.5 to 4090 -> 1.01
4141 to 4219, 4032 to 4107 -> 1.01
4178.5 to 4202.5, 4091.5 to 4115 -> 1.06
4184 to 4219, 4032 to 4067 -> 0.98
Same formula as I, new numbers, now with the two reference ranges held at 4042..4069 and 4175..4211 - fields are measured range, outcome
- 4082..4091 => 0.0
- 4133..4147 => 0.1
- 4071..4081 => 0.8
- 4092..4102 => 1.1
